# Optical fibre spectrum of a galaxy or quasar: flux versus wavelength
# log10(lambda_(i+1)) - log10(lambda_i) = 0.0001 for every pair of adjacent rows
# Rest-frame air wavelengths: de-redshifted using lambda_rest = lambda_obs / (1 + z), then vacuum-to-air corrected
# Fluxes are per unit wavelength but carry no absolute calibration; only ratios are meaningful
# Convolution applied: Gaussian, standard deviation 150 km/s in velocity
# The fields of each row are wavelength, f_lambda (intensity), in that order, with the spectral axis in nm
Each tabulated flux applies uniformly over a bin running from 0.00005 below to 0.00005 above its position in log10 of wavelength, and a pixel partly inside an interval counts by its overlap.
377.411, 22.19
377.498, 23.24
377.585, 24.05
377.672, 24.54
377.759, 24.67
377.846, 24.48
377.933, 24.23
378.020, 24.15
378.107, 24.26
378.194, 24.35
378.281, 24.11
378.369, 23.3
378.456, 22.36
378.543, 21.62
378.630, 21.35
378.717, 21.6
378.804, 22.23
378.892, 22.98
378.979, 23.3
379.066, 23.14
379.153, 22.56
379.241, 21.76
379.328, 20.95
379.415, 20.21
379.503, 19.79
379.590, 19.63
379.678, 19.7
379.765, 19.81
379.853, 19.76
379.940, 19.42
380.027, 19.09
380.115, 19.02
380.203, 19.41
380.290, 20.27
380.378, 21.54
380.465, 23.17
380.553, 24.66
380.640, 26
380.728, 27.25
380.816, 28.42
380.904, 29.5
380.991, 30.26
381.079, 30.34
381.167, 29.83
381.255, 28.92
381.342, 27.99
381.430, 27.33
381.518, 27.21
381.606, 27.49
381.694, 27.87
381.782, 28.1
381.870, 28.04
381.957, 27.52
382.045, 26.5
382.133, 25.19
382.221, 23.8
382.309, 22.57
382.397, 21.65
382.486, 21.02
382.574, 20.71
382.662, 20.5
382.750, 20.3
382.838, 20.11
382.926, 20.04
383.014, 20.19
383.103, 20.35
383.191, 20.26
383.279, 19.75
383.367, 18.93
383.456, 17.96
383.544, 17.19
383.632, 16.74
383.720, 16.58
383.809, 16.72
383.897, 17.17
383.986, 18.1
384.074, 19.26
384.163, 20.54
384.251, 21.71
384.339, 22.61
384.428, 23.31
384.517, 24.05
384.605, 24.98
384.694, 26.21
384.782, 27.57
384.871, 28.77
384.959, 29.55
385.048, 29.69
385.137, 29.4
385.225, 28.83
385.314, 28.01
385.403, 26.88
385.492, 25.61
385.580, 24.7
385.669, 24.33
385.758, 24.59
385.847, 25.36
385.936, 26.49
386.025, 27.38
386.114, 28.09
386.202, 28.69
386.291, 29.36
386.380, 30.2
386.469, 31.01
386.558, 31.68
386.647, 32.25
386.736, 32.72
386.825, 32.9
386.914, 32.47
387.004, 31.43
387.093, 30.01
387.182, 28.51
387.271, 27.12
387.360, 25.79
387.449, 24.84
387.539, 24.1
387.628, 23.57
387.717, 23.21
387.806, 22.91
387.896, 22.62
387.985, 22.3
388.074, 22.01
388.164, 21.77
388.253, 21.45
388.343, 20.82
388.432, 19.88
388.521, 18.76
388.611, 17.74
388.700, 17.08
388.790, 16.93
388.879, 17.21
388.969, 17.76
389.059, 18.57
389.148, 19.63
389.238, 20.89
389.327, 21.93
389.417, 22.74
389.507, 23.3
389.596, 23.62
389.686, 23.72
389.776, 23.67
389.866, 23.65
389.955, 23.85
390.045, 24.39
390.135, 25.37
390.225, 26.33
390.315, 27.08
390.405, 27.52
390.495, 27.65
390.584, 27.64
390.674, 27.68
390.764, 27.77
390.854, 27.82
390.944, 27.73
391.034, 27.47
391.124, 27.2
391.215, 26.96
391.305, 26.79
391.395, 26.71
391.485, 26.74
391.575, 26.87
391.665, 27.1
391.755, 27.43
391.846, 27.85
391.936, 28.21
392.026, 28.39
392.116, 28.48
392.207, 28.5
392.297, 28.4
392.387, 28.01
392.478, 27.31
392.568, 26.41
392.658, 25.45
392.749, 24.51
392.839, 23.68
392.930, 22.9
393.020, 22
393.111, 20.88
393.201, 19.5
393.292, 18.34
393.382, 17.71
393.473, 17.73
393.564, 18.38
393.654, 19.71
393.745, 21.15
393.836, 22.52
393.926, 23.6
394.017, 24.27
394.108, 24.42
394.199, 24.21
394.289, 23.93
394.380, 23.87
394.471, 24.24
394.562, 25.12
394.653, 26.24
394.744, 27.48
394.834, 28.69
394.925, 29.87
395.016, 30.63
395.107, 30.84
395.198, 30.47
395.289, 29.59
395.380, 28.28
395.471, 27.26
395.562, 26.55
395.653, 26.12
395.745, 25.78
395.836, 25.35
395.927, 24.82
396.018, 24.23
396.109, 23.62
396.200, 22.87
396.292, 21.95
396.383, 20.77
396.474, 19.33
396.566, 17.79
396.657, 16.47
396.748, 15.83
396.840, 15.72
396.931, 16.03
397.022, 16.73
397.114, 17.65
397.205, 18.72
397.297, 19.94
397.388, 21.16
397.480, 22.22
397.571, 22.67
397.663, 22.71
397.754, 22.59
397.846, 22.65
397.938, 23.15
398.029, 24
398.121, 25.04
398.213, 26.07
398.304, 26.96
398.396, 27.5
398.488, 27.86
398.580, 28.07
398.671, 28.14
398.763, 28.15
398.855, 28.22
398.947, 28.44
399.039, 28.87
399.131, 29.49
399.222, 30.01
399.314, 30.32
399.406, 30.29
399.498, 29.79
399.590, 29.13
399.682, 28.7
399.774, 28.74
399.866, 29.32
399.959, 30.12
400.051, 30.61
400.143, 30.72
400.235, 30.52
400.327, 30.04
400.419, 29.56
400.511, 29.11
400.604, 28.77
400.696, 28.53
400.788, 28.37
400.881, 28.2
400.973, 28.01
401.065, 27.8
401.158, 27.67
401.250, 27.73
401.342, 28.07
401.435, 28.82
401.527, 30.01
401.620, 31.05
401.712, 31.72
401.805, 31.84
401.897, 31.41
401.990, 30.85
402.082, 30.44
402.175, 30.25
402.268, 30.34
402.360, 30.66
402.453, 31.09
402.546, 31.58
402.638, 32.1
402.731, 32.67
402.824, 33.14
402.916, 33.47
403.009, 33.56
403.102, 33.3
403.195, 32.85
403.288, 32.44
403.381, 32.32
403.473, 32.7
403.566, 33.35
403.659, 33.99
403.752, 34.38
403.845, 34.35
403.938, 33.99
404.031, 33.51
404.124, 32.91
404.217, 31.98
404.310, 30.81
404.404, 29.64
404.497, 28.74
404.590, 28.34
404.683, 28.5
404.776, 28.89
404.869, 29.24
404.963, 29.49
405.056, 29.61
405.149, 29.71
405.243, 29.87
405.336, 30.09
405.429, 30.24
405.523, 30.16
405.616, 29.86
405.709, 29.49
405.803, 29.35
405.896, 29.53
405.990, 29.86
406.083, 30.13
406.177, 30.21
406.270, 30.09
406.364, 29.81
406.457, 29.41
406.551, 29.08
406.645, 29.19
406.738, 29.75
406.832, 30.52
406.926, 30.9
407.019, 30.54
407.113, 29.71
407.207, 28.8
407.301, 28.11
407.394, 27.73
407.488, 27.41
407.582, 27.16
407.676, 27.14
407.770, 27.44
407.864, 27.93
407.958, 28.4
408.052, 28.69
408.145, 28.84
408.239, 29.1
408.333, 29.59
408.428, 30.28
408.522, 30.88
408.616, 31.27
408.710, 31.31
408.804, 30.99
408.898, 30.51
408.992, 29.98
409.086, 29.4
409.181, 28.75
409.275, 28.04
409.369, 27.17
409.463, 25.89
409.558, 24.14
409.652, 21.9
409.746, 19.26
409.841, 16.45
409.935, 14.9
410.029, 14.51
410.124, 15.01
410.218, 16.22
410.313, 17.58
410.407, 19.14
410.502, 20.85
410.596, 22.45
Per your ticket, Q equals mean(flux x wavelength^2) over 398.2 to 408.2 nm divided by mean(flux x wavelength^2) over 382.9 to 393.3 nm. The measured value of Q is 1.31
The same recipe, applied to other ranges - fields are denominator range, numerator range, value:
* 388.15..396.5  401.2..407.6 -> 1.33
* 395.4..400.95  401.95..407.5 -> 1.25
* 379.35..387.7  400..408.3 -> 1.36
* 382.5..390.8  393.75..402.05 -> 1.16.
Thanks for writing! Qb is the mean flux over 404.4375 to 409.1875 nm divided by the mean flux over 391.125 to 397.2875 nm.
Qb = 1.2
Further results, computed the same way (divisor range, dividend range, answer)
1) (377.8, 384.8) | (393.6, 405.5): 1.21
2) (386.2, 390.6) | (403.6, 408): 1.22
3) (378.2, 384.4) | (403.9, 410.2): 1.26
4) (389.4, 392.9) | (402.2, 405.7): 1.19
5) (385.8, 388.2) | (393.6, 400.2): 0.92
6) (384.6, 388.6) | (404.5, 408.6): 1.10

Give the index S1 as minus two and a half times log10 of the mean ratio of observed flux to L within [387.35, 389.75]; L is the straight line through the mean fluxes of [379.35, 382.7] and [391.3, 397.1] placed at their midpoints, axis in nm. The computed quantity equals 0.14 mag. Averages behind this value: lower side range 24.2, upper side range 24.2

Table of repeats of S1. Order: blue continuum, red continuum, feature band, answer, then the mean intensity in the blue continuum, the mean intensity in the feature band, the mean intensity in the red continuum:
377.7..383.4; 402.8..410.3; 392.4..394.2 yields 0.17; 23.3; 22.3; 28.9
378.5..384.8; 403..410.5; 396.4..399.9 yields 0.10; 22.6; 24.3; 28.5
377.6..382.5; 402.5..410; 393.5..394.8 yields 0.15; 24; 23.5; 29.5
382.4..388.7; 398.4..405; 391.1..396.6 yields 0.10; 24.1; 25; 30.4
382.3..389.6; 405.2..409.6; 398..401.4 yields -0.05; 23.6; 28.6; 29.2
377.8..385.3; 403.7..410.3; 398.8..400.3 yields -0.11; 23.2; 29.6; 28.3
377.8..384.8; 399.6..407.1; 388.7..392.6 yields 0.04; 22.8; 25.2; 30.5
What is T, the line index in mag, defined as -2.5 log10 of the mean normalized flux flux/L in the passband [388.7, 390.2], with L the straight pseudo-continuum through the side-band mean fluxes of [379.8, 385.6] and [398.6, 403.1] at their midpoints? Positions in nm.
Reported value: 0.20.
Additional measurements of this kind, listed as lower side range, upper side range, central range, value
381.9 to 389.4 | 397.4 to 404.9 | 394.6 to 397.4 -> 0.173 mag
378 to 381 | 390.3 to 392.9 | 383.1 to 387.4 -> -0.026 mag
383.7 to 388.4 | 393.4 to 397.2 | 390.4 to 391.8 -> -0.123 mag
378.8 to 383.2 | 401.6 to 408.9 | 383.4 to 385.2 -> 0.094 mag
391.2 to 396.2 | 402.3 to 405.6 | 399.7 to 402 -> 0.006 mag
